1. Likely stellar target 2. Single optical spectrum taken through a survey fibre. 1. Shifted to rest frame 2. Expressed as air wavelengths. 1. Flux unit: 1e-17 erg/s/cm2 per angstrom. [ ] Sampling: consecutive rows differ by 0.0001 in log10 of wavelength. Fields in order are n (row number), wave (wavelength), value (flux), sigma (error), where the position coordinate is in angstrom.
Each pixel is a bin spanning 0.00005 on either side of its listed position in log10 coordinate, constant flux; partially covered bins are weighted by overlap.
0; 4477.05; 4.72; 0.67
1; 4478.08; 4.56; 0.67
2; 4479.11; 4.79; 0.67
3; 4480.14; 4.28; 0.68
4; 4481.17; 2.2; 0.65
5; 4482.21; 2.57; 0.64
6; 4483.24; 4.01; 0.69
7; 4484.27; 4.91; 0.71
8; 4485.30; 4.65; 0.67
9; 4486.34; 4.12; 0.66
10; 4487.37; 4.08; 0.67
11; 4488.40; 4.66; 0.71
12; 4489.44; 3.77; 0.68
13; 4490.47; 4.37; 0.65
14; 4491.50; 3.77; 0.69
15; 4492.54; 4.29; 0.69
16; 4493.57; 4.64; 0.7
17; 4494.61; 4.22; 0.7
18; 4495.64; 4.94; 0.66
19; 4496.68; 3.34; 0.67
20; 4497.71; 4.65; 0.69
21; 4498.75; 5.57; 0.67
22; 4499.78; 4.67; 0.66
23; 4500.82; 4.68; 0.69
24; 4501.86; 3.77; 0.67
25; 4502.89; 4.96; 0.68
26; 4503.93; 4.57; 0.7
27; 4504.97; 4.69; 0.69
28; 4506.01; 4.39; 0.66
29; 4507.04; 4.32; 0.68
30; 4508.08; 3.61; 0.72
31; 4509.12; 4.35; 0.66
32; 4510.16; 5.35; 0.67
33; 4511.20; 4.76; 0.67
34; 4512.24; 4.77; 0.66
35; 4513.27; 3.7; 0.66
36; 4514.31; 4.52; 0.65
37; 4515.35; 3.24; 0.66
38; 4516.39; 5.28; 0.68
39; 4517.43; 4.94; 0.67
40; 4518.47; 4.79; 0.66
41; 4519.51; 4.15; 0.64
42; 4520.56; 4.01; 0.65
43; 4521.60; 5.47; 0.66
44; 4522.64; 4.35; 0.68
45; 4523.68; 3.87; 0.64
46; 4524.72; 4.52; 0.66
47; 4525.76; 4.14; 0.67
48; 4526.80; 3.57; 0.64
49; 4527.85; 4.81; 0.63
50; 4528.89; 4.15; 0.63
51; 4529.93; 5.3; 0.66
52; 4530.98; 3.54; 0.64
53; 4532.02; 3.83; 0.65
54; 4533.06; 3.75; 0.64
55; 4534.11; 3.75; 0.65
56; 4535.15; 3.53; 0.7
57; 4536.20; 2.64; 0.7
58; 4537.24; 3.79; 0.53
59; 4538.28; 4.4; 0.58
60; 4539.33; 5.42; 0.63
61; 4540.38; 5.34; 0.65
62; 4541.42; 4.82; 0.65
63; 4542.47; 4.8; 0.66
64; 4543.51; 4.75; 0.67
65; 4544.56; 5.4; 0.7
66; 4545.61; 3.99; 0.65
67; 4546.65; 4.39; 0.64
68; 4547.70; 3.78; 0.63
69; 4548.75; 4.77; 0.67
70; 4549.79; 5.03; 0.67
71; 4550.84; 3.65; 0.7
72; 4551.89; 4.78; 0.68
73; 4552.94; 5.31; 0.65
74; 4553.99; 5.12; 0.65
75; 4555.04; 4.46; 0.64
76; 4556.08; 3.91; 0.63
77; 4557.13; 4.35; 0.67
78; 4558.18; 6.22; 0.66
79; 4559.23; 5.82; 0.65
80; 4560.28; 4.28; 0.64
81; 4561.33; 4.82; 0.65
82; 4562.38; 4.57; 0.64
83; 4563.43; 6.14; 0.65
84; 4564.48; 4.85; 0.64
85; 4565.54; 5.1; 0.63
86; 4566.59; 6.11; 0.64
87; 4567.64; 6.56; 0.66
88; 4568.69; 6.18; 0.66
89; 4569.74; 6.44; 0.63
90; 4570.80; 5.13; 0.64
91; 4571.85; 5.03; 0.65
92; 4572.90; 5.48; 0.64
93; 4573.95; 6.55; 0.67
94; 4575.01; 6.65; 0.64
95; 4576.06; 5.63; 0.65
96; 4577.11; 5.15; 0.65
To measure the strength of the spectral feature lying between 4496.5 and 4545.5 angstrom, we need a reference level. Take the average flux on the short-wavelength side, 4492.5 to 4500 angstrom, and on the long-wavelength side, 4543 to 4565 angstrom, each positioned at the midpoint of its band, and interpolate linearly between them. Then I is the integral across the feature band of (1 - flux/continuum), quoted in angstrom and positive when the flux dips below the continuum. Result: 2.6 angstrom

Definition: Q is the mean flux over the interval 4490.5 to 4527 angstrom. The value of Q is 4.43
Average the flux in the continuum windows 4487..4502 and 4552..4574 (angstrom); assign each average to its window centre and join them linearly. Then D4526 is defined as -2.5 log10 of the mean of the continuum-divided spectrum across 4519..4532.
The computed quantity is 0.12 mag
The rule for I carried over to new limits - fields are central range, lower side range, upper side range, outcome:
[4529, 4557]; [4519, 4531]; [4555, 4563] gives 1.37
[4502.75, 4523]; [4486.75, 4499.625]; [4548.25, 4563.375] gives 0.05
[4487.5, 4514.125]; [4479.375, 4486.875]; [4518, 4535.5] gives -2.87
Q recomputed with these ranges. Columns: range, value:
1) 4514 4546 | 4.35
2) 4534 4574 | 4.9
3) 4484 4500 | 4.4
